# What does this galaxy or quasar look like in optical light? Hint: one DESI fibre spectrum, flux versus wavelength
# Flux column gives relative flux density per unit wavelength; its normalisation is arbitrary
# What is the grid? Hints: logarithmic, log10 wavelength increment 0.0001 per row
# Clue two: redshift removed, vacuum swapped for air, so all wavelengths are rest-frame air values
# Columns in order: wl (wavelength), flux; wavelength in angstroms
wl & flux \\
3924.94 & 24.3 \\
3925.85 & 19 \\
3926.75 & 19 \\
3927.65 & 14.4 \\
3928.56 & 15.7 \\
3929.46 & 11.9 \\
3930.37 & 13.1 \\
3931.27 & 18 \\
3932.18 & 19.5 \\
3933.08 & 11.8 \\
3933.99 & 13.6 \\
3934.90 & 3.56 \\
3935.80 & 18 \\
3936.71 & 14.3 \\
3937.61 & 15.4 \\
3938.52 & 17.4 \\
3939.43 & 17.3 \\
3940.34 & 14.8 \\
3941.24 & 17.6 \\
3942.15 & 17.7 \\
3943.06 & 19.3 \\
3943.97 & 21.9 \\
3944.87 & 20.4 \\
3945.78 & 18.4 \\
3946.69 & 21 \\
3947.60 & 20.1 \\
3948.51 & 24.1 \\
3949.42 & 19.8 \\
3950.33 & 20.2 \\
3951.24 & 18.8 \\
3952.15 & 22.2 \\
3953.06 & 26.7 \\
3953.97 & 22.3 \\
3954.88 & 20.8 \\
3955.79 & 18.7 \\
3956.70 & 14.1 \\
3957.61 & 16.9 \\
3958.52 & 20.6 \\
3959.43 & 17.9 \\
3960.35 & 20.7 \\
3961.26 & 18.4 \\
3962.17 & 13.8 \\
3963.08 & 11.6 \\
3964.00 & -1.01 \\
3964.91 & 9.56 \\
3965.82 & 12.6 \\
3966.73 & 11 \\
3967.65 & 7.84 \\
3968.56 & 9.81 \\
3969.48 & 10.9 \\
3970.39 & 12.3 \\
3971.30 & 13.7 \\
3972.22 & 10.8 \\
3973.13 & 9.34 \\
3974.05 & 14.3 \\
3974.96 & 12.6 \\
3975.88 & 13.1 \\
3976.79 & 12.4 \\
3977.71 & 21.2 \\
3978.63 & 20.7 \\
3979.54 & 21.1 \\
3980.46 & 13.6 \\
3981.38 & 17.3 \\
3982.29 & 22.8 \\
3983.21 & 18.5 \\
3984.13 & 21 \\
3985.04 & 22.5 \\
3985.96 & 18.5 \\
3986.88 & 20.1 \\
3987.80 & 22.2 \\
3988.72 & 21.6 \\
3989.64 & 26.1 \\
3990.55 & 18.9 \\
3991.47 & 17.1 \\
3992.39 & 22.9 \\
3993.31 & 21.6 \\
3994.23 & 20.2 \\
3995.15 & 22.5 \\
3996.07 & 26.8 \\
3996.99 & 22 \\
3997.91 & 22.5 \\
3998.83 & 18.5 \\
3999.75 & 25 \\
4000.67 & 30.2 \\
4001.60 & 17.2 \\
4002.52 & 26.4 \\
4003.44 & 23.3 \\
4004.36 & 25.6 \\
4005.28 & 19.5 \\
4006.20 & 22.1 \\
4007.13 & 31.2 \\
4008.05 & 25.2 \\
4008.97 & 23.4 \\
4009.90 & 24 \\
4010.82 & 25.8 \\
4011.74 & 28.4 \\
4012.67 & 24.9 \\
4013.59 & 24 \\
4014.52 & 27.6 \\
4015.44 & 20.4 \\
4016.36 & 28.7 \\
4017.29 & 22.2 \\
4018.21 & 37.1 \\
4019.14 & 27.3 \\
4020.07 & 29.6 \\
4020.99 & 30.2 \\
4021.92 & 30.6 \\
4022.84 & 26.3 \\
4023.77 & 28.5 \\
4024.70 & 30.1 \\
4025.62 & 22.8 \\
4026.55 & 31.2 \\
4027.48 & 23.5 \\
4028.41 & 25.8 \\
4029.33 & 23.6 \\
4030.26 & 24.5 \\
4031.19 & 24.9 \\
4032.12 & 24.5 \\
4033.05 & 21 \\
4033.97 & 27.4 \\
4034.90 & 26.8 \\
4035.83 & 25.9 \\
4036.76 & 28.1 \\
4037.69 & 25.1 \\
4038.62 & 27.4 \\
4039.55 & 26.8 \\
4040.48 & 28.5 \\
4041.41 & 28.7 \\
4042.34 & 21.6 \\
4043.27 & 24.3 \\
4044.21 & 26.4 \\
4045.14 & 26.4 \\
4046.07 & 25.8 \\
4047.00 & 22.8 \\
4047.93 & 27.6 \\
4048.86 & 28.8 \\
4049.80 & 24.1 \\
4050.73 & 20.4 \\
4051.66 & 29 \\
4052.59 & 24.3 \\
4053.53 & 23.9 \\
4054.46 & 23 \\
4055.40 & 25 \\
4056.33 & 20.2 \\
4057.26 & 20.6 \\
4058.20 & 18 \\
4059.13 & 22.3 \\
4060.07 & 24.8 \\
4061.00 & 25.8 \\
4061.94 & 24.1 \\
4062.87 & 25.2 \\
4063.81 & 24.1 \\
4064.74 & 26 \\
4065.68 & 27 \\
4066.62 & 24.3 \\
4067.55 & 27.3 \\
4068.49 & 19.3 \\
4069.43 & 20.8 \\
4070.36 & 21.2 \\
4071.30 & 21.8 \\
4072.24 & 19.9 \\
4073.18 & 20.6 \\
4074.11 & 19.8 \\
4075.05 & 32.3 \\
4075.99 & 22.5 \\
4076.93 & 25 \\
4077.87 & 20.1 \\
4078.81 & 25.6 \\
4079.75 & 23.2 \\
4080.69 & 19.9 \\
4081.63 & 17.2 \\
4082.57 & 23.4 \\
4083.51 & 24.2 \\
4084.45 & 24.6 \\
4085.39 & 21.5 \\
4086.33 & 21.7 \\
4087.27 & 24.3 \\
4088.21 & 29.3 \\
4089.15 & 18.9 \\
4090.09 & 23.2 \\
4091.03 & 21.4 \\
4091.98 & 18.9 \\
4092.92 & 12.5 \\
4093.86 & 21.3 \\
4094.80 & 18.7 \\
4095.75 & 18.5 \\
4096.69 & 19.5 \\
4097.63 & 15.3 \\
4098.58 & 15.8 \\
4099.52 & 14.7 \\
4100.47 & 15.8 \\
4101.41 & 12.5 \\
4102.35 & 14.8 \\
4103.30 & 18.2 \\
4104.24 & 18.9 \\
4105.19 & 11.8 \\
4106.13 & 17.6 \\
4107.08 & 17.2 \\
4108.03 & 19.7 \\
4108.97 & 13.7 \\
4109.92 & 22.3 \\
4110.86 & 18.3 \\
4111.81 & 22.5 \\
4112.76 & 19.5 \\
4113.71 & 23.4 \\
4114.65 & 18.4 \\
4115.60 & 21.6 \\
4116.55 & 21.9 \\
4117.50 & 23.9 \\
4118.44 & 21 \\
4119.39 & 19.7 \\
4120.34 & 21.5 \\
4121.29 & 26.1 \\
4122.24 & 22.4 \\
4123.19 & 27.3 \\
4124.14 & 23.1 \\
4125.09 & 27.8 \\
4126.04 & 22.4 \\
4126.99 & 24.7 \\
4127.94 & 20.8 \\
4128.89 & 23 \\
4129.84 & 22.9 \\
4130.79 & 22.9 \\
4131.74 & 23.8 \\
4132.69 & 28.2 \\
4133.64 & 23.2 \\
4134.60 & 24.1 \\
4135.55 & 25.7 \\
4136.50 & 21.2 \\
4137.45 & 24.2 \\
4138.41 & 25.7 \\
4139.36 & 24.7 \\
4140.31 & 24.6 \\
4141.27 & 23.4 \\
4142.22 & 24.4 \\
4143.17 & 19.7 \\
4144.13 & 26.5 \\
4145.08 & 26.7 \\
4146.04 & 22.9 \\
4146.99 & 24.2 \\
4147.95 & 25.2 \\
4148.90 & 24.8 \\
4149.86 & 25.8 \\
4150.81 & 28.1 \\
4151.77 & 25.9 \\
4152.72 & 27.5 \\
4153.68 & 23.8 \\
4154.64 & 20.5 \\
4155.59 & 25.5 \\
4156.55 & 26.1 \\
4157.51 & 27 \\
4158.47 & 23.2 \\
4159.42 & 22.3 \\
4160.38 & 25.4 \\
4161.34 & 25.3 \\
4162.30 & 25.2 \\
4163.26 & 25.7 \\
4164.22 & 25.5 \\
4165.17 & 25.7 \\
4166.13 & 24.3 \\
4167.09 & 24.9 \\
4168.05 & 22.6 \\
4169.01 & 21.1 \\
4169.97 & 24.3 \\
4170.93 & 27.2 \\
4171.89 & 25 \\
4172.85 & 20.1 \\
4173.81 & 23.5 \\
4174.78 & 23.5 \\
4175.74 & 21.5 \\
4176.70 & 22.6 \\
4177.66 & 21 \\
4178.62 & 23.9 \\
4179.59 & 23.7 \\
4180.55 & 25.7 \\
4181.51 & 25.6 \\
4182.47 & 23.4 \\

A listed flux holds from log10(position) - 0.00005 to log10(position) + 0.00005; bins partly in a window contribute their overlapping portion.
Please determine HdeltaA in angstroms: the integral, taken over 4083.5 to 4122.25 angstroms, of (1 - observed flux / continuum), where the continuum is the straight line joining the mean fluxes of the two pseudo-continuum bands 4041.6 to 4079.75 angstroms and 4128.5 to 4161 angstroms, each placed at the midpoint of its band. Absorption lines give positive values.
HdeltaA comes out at 7.32 angstroms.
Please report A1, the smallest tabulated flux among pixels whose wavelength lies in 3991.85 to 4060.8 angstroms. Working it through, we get 17.2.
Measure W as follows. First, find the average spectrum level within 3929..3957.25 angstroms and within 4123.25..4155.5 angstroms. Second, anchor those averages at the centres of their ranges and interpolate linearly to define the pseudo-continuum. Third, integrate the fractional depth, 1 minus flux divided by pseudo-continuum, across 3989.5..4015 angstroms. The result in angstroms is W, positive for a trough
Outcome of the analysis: -4.9 angstroms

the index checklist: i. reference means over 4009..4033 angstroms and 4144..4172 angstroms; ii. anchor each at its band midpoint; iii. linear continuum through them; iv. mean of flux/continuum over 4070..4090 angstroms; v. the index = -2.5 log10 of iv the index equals 0.14 mag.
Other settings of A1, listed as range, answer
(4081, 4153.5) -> 11.8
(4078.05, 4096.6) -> 12.5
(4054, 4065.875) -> 18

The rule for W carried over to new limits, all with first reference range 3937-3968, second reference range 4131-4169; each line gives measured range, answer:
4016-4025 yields -4.16 angstroms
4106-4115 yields 1.50 angstroms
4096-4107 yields 3.30 angstroms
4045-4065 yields -2.85 angstroms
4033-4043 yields -2.83 angstroms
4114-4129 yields 0.47 angstroms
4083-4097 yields 0.72 angstroms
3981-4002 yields -3.14 angstroms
